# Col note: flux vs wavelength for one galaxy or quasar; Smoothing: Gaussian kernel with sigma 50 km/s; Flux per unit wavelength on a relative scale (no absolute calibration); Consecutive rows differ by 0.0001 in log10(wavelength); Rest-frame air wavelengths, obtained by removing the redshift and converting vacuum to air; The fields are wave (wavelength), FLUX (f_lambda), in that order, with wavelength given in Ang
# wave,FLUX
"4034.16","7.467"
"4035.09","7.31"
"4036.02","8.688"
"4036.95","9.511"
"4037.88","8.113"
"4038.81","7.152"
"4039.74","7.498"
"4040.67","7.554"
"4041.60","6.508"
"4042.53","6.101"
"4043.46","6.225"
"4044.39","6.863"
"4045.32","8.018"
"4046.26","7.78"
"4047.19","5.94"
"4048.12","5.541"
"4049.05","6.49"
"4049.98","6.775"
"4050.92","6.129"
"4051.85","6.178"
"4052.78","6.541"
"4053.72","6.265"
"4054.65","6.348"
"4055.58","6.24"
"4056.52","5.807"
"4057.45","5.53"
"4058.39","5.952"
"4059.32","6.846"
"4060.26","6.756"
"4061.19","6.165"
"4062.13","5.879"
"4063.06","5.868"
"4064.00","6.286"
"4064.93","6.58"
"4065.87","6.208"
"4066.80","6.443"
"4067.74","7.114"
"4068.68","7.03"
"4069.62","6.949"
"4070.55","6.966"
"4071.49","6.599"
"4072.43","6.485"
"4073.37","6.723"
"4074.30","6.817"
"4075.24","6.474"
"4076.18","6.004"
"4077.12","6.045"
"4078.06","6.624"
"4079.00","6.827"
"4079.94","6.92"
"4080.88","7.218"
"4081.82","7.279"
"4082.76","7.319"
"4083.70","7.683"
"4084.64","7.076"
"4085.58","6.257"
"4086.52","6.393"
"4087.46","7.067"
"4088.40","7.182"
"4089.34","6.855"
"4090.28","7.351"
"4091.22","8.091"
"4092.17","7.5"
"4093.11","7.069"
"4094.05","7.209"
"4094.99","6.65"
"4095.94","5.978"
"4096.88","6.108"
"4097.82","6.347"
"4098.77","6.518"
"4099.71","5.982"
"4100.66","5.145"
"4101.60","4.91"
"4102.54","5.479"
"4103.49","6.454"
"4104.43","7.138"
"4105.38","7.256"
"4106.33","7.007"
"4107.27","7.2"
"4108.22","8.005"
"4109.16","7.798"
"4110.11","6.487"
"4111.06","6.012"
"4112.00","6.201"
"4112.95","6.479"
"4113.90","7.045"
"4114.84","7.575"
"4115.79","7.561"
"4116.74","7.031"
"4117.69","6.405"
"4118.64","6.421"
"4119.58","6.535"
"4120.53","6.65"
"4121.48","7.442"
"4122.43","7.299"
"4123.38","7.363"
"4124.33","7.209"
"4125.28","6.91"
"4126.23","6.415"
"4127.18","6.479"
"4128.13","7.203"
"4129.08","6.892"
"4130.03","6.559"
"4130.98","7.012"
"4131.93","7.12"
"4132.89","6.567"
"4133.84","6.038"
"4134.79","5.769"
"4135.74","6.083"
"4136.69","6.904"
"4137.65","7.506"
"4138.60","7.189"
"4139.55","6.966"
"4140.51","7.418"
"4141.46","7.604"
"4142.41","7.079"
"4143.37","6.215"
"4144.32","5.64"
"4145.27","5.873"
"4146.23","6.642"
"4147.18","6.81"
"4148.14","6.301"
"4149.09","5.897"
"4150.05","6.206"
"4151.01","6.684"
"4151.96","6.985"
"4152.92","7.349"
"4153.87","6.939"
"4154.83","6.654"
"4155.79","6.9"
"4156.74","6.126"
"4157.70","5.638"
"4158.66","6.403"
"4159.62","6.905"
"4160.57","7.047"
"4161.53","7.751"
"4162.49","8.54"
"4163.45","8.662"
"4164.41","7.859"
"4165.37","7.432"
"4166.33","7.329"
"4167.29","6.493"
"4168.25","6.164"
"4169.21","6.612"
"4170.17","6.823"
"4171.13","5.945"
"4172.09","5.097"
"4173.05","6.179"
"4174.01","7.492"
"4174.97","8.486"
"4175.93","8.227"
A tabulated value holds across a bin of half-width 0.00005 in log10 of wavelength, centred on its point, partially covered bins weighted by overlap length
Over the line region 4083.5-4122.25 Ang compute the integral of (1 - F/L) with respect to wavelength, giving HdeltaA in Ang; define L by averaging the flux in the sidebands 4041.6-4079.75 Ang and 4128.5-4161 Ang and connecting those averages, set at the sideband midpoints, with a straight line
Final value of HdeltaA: -1.3 Ang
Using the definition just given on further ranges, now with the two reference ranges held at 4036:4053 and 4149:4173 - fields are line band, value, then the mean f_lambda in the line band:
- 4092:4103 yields 1.1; 6.21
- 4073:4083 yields 0.3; 6.74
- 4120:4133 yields -0.1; 6.94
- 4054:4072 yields 1.5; 6.4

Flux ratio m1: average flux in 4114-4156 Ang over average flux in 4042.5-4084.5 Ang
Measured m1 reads 1.03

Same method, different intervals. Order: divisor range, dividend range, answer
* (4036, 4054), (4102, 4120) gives 0.98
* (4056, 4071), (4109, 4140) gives 1.06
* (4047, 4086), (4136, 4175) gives 1.05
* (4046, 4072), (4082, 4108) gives 1.05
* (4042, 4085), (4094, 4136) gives 1.02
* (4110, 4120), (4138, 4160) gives 0.99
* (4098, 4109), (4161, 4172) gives 1.10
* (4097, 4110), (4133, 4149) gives 1.01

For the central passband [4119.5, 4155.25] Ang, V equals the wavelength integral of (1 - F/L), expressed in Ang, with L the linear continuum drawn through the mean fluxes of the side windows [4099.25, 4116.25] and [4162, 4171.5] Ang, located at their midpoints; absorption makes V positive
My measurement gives 0.9 Ang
